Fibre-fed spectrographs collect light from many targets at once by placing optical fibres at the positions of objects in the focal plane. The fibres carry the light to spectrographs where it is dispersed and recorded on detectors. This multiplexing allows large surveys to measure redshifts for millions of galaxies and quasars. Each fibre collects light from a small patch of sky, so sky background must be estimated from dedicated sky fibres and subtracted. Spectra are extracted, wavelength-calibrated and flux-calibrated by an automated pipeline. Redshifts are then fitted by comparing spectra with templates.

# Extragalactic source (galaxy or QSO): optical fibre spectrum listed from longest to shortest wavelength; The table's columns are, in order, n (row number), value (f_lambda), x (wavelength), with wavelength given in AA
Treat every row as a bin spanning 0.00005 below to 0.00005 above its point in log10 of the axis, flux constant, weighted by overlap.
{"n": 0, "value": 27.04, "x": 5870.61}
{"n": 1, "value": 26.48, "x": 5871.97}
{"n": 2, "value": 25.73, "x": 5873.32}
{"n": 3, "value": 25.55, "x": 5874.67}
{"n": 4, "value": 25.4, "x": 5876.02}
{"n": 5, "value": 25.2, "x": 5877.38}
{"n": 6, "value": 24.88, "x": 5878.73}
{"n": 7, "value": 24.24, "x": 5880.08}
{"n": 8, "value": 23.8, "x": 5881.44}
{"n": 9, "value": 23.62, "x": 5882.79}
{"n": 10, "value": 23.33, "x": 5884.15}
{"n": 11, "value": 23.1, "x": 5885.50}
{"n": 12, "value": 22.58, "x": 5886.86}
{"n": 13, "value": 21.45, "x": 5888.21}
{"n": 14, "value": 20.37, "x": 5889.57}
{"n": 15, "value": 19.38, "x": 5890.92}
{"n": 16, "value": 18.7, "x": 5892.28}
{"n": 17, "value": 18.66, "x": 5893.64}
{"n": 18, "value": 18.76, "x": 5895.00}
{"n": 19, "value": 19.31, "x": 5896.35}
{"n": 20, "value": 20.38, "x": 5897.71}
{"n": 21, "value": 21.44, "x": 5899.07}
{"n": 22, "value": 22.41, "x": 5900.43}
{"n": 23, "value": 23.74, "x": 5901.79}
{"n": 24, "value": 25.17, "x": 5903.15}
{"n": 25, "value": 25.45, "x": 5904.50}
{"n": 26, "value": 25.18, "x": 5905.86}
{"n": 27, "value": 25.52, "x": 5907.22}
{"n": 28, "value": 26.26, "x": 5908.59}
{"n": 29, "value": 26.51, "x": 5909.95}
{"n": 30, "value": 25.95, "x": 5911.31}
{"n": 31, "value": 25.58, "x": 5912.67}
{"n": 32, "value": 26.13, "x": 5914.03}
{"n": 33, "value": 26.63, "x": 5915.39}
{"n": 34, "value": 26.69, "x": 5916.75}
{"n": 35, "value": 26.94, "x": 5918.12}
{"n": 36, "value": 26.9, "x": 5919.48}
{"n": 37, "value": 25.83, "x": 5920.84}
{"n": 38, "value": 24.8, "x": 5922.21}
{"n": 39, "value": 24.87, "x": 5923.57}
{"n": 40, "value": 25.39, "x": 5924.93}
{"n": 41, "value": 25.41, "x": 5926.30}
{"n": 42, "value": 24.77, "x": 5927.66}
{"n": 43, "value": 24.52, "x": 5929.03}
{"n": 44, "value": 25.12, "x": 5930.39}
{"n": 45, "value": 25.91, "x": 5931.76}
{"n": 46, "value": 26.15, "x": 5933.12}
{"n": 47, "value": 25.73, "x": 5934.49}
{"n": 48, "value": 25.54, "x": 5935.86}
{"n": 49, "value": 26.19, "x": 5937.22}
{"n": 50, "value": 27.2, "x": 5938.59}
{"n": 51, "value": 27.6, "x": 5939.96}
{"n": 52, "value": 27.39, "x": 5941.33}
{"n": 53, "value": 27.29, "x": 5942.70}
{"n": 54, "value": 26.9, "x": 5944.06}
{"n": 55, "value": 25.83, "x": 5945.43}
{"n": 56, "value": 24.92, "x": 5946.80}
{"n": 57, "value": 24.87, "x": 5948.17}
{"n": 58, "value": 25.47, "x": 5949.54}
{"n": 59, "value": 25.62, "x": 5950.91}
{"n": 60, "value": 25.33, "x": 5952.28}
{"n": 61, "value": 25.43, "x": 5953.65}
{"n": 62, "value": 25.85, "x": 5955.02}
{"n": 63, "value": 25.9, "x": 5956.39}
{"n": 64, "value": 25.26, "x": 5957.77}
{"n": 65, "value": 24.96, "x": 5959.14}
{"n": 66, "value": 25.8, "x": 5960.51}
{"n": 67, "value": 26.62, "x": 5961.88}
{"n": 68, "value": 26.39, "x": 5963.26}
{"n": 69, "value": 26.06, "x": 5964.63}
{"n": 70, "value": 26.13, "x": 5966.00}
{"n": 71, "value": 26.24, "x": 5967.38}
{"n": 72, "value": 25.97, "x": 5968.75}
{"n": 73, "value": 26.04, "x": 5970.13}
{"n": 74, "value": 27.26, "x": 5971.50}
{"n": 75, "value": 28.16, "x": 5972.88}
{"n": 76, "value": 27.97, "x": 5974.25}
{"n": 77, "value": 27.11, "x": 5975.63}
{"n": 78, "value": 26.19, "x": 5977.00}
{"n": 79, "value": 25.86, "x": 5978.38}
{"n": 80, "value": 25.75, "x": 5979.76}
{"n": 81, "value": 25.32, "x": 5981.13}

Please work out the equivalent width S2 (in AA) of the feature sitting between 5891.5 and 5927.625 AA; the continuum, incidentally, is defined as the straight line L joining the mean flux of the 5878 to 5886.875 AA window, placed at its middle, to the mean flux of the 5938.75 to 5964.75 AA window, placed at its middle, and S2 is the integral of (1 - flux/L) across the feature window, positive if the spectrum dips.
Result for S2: 0.7 AA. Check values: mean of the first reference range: 23.7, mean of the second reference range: 26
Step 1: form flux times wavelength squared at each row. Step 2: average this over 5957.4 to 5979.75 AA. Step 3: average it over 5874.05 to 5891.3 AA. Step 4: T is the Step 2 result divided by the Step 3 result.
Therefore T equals 1.16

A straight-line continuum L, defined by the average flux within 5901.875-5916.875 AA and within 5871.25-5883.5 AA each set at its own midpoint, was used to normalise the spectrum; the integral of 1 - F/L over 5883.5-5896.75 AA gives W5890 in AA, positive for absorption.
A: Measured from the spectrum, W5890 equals 2.5 AA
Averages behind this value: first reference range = 25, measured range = 20.6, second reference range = 25.8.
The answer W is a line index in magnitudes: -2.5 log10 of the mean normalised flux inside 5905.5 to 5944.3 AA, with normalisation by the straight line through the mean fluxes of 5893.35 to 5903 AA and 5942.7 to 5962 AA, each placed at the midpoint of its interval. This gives -0.12 mag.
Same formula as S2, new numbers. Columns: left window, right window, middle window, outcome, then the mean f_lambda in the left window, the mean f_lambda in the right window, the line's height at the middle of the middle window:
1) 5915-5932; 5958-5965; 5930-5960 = -0.2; 25.6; 25.9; 25.8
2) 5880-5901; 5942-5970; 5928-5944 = -1.2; 21.3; 25.8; 24.4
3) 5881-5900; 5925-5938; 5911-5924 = -1.1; 21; 25.5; 24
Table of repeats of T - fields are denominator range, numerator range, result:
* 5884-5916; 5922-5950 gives 1.14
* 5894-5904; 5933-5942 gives 1.25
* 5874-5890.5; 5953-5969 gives 1.13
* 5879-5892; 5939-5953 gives 1.19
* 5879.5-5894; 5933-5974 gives 1.23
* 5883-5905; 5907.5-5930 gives 1.21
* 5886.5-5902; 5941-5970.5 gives 1.29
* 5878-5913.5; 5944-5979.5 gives 1.16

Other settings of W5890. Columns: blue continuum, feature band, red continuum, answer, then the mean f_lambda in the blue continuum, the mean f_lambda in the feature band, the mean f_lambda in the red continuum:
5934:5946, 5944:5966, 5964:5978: 0.8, 26.7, 25.7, 26.7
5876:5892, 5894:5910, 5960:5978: 0.4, 22.9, 23.1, 26.6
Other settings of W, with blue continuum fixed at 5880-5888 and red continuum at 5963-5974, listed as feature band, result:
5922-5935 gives -0.01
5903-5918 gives -0.07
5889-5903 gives 0.16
